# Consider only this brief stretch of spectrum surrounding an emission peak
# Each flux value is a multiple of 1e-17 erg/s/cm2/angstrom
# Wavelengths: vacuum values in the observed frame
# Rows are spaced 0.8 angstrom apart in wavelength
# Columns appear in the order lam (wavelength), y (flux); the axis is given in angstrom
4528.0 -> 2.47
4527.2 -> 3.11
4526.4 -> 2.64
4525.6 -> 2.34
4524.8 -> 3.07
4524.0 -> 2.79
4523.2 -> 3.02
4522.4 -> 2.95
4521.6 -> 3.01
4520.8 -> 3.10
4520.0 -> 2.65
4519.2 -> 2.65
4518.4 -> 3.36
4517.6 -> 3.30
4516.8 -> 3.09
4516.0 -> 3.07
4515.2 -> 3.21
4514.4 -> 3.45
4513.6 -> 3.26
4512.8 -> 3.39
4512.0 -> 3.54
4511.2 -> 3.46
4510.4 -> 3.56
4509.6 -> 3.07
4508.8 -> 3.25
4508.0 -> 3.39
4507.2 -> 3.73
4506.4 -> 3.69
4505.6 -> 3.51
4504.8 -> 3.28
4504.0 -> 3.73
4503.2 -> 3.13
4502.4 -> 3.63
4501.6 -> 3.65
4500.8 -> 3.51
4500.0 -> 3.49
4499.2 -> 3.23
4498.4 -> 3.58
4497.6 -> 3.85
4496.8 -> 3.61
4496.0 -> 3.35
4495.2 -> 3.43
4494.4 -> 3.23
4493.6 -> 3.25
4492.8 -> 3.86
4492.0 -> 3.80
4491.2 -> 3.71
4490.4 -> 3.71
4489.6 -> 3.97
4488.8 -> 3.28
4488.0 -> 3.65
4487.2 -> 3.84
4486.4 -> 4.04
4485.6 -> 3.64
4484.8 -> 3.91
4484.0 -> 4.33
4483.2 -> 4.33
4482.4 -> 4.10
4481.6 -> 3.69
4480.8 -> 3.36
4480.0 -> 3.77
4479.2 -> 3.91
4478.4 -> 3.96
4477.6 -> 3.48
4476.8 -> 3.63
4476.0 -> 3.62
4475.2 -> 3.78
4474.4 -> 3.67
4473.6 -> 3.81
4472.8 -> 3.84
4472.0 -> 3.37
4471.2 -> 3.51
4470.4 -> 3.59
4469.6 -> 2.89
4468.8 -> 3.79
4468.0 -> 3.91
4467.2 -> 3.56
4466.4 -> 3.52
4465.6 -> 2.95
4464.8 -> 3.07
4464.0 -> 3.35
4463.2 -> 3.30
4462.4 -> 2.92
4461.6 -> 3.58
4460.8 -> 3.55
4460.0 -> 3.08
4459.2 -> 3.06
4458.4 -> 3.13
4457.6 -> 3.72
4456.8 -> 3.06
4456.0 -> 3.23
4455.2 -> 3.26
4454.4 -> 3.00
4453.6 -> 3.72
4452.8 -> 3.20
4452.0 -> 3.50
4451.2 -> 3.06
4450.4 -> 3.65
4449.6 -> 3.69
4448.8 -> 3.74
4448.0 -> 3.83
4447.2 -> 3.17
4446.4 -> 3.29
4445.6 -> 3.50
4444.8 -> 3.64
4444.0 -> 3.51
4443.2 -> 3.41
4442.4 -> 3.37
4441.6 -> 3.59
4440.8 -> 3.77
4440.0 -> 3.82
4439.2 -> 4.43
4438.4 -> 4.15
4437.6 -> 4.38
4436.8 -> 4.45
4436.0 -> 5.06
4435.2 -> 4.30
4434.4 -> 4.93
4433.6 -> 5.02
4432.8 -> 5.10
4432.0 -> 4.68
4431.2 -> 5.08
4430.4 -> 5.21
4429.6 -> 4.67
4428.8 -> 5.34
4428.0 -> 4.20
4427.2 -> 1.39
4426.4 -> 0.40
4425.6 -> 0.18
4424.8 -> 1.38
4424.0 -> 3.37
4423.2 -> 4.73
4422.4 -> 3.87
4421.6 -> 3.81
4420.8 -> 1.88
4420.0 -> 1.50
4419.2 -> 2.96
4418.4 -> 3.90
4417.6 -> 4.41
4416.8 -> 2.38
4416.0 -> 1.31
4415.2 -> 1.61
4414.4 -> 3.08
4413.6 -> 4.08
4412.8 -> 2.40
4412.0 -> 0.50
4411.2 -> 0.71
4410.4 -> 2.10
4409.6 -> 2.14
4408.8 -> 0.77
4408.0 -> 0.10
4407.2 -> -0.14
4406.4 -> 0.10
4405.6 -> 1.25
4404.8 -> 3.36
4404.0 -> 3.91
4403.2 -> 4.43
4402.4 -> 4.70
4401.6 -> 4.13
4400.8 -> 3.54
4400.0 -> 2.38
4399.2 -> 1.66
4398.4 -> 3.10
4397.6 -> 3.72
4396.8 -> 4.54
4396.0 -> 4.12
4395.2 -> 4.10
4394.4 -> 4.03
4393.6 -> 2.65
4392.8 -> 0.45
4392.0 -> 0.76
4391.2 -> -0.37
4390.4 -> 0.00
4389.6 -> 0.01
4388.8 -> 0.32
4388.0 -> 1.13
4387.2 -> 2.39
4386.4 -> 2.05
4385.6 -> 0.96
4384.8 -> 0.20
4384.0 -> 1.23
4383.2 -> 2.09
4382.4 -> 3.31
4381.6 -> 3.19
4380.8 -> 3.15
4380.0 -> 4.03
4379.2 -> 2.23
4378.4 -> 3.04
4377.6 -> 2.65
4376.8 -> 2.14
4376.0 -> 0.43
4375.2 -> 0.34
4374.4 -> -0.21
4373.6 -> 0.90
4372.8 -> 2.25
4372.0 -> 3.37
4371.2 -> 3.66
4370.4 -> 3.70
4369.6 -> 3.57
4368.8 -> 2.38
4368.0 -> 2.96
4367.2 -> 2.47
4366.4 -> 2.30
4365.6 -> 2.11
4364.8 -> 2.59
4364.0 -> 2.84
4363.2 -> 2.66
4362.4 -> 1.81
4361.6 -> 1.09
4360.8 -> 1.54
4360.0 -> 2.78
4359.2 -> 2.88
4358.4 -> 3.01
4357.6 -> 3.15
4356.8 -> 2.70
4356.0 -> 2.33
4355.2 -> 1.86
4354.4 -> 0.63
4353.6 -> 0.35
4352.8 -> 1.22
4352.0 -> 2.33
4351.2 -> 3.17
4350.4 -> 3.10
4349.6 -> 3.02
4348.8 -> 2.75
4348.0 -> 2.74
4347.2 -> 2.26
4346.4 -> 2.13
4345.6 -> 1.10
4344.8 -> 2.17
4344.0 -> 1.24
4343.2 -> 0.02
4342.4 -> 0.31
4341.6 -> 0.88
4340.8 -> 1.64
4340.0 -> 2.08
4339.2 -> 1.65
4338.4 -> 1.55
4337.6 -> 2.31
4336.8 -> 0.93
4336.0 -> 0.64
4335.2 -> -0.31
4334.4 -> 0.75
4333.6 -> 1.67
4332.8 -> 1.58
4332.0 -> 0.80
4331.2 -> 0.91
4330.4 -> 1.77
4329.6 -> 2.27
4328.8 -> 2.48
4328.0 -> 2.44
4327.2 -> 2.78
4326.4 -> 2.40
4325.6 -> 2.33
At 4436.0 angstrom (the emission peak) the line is Lyman alpha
